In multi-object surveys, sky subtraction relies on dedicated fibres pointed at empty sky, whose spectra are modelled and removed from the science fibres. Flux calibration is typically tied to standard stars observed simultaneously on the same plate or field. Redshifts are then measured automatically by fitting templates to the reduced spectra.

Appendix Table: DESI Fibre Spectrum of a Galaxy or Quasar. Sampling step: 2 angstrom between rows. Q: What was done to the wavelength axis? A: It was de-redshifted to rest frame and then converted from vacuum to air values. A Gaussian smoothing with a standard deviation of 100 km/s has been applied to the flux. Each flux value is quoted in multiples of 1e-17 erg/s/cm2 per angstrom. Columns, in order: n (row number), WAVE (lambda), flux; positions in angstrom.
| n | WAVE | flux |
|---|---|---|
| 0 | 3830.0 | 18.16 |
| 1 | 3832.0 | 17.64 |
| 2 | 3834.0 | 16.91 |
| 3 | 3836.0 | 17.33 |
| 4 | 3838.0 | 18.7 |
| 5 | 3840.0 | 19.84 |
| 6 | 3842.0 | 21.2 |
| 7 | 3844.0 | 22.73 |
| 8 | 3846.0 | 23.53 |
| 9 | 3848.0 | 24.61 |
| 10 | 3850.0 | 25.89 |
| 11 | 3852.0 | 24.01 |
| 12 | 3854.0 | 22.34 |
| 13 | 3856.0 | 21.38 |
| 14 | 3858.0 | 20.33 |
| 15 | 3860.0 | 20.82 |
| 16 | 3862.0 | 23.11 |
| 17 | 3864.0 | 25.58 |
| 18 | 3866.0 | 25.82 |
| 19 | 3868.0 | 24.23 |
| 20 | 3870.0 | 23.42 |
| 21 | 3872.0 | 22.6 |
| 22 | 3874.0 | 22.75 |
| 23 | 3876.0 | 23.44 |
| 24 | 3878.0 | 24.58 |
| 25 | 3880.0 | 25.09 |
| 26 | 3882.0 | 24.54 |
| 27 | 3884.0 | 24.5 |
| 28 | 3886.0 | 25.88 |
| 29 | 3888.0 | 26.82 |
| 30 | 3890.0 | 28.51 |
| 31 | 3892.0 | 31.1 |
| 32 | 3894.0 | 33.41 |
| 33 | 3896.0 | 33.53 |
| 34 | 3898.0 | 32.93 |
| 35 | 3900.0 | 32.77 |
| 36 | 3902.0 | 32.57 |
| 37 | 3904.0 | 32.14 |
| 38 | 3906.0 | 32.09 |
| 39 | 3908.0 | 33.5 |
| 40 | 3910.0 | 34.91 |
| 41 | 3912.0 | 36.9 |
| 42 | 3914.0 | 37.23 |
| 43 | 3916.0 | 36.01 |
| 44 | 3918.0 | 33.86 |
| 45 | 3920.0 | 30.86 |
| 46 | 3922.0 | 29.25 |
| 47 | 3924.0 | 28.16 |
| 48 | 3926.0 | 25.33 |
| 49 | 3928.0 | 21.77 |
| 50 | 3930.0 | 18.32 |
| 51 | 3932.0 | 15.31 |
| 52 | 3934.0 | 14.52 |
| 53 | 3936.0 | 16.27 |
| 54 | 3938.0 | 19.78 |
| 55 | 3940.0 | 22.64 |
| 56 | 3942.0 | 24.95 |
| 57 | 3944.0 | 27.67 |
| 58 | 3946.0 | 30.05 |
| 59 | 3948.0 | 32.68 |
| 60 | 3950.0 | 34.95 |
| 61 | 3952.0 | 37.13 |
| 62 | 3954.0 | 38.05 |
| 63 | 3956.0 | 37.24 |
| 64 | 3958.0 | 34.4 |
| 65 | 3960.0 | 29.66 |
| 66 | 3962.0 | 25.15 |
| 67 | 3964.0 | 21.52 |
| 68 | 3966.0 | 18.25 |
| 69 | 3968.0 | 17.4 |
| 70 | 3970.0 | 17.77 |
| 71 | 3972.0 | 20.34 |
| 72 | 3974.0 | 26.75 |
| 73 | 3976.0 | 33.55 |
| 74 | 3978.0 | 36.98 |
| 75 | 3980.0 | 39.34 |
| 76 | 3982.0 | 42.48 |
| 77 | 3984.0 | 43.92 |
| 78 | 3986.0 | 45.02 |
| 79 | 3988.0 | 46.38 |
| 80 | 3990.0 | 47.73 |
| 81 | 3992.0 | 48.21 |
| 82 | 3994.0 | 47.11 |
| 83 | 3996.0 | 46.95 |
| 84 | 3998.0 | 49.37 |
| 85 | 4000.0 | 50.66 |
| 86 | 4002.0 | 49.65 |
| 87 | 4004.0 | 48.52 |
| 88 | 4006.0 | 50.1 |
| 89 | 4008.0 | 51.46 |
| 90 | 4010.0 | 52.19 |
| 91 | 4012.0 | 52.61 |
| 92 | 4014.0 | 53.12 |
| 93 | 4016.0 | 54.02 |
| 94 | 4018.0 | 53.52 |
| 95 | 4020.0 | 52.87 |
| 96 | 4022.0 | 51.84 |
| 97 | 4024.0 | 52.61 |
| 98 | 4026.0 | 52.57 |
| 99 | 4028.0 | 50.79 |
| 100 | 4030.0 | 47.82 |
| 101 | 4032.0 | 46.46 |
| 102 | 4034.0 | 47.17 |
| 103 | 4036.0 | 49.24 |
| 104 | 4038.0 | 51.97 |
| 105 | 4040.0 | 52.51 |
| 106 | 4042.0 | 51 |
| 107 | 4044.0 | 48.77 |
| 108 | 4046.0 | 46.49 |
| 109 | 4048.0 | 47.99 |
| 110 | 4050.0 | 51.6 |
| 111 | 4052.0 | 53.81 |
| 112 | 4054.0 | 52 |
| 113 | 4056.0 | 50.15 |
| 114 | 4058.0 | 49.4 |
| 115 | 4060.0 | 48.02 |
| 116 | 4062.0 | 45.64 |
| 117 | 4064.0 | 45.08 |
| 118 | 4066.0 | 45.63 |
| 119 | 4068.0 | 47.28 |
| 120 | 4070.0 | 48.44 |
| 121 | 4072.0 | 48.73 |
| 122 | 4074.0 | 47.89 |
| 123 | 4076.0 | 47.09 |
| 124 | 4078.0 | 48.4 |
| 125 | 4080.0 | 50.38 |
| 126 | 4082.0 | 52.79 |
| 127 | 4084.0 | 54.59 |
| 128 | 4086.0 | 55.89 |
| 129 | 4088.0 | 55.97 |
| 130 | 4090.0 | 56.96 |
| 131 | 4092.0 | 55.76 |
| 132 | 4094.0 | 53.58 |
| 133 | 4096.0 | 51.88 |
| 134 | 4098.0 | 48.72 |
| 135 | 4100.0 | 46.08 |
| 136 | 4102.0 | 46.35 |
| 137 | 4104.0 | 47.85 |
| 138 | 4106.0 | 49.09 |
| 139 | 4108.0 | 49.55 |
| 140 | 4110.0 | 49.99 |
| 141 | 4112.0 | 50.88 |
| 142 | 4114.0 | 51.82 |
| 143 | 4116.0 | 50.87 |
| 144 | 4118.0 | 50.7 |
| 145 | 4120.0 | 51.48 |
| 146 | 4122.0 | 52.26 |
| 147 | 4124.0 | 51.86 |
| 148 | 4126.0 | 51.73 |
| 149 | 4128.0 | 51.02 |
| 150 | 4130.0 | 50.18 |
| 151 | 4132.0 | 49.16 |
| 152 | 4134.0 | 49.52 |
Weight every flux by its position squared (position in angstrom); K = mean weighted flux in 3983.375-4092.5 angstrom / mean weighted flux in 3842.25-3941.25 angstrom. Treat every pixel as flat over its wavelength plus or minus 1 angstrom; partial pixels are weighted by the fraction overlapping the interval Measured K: 2.0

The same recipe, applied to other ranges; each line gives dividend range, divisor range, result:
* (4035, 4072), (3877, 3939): 1.88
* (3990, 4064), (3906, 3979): 1.88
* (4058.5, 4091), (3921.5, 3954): 2.11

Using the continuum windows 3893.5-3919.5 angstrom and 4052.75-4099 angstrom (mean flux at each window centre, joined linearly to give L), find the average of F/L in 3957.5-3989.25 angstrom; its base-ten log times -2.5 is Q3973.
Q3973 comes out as 0.29 mag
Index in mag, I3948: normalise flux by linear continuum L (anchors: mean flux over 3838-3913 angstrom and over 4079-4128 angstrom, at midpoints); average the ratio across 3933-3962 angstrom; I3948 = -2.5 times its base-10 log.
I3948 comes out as 0.21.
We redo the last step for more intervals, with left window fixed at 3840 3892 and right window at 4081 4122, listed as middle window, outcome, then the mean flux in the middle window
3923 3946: 0.42 mag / 21.7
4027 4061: -0.11 mag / 49.7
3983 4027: -0.24 mag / 50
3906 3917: -0.20 mag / 35.4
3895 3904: -0.18 mag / 32.9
